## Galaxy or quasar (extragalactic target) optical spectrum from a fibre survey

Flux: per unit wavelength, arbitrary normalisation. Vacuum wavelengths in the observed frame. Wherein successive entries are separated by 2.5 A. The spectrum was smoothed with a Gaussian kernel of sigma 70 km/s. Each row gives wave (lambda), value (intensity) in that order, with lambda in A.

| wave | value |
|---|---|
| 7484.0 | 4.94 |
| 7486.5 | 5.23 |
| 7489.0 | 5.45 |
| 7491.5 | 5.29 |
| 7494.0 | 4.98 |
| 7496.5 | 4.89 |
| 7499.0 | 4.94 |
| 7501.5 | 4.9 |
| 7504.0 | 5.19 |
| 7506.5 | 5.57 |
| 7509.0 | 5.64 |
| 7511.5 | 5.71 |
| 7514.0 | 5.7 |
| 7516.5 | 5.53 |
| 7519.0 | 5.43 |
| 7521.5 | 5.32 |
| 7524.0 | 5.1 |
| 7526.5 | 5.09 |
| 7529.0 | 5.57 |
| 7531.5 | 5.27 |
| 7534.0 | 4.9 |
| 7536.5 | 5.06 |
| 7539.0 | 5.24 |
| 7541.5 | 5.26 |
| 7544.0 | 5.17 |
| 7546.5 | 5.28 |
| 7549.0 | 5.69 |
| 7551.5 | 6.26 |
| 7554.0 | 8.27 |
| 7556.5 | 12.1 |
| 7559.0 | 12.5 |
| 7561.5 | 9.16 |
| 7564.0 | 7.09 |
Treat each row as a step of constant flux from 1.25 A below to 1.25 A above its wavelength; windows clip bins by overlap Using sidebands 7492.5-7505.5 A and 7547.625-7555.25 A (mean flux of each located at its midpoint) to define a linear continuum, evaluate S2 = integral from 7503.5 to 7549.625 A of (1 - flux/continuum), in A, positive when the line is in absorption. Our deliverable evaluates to 4.0 A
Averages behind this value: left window 5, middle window 5.35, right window 6.72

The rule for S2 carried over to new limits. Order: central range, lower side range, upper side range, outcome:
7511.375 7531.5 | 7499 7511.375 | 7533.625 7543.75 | -0.66 A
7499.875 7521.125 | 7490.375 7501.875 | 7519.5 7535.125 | -1.41 A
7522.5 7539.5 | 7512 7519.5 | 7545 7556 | 2.54 A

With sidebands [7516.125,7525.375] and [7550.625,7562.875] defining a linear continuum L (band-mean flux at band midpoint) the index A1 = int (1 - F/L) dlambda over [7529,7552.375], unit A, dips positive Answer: 7.2 A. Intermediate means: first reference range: 5.32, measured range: 5.35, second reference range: 9.74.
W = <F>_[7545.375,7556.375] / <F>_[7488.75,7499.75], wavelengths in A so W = 1.4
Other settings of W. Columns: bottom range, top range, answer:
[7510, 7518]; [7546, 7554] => 1.10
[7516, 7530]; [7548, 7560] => 1.68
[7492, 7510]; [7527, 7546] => 1.01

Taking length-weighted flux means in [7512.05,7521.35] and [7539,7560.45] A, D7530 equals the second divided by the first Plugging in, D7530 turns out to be 1.34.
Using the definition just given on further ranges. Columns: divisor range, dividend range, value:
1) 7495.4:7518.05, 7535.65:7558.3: 1.24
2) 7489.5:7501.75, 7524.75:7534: 1.04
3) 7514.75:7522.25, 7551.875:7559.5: 1.88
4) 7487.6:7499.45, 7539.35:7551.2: 1.06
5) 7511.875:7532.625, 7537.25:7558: 1.24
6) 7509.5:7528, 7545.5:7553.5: 1.11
